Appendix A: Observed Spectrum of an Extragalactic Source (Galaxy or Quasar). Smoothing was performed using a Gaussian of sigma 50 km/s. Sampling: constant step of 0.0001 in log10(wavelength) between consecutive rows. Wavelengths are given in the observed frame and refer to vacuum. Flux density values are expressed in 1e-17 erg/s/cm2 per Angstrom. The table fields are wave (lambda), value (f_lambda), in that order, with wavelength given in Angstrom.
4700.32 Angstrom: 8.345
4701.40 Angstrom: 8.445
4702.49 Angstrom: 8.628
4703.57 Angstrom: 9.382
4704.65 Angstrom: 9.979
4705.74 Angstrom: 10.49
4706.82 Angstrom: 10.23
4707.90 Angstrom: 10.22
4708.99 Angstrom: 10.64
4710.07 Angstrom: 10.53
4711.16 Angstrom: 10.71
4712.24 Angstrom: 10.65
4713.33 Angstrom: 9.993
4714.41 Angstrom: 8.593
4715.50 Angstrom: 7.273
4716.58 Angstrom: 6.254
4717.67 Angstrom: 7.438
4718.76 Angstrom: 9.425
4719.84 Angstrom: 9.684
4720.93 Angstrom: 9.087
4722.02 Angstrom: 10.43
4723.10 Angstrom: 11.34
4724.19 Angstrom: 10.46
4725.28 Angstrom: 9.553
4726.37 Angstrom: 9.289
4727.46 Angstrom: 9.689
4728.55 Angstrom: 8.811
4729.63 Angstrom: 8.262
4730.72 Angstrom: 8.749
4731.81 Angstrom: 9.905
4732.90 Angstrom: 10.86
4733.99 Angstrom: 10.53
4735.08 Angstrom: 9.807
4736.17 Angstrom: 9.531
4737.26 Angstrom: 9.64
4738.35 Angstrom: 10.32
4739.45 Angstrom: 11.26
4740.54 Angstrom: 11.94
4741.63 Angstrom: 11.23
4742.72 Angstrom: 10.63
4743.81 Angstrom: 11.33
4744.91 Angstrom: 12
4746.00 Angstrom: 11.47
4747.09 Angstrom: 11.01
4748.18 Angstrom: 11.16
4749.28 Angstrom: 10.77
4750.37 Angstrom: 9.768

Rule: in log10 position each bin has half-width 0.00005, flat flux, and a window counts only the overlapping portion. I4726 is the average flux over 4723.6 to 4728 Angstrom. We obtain 9.75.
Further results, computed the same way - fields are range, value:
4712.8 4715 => 9.25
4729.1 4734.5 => 9.66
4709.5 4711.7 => 10.6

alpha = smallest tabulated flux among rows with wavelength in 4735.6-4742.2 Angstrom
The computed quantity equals 9.531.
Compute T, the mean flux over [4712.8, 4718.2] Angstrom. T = 7.91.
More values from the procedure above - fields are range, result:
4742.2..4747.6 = 11.3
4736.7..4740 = 10.4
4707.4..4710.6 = 10.5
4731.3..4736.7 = 10.1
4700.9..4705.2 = 9.1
